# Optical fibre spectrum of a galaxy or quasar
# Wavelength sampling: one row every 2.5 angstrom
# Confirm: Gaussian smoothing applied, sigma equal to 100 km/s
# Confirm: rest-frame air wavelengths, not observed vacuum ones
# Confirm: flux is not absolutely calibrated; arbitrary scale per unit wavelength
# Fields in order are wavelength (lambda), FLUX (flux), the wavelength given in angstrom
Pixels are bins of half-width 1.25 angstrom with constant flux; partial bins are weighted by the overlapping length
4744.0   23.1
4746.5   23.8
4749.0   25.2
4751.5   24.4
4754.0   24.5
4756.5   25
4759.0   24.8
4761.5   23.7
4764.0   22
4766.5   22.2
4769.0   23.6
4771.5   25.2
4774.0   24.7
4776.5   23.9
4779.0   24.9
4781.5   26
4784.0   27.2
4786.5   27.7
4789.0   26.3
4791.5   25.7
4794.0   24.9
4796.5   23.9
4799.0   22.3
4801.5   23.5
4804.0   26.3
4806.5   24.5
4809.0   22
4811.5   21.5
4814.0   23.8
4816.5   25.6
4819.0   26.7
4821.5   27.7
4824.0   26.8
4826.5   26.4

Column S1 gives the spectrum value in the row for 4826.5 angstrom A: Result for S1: 26.4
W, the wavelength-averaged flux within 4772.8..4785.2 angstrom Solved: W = 25.3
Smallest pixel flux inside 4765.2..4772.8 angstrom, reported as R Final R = 22.2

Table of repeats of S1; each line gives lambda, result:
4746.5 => 23.8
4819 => 26.7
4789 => 26.3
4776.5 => 23.9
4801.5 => 23.5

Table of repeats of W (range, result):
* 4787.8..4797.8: 25.2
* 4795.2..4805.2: 24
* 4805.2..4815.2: 23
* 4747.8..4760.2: 24.8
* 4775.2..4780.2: 24.4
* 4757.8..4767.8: 23.2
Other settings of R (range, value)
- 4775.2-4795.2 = 23.9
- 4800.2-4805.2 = 23.5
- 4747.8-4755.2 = 24.4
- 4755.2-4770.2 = 22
